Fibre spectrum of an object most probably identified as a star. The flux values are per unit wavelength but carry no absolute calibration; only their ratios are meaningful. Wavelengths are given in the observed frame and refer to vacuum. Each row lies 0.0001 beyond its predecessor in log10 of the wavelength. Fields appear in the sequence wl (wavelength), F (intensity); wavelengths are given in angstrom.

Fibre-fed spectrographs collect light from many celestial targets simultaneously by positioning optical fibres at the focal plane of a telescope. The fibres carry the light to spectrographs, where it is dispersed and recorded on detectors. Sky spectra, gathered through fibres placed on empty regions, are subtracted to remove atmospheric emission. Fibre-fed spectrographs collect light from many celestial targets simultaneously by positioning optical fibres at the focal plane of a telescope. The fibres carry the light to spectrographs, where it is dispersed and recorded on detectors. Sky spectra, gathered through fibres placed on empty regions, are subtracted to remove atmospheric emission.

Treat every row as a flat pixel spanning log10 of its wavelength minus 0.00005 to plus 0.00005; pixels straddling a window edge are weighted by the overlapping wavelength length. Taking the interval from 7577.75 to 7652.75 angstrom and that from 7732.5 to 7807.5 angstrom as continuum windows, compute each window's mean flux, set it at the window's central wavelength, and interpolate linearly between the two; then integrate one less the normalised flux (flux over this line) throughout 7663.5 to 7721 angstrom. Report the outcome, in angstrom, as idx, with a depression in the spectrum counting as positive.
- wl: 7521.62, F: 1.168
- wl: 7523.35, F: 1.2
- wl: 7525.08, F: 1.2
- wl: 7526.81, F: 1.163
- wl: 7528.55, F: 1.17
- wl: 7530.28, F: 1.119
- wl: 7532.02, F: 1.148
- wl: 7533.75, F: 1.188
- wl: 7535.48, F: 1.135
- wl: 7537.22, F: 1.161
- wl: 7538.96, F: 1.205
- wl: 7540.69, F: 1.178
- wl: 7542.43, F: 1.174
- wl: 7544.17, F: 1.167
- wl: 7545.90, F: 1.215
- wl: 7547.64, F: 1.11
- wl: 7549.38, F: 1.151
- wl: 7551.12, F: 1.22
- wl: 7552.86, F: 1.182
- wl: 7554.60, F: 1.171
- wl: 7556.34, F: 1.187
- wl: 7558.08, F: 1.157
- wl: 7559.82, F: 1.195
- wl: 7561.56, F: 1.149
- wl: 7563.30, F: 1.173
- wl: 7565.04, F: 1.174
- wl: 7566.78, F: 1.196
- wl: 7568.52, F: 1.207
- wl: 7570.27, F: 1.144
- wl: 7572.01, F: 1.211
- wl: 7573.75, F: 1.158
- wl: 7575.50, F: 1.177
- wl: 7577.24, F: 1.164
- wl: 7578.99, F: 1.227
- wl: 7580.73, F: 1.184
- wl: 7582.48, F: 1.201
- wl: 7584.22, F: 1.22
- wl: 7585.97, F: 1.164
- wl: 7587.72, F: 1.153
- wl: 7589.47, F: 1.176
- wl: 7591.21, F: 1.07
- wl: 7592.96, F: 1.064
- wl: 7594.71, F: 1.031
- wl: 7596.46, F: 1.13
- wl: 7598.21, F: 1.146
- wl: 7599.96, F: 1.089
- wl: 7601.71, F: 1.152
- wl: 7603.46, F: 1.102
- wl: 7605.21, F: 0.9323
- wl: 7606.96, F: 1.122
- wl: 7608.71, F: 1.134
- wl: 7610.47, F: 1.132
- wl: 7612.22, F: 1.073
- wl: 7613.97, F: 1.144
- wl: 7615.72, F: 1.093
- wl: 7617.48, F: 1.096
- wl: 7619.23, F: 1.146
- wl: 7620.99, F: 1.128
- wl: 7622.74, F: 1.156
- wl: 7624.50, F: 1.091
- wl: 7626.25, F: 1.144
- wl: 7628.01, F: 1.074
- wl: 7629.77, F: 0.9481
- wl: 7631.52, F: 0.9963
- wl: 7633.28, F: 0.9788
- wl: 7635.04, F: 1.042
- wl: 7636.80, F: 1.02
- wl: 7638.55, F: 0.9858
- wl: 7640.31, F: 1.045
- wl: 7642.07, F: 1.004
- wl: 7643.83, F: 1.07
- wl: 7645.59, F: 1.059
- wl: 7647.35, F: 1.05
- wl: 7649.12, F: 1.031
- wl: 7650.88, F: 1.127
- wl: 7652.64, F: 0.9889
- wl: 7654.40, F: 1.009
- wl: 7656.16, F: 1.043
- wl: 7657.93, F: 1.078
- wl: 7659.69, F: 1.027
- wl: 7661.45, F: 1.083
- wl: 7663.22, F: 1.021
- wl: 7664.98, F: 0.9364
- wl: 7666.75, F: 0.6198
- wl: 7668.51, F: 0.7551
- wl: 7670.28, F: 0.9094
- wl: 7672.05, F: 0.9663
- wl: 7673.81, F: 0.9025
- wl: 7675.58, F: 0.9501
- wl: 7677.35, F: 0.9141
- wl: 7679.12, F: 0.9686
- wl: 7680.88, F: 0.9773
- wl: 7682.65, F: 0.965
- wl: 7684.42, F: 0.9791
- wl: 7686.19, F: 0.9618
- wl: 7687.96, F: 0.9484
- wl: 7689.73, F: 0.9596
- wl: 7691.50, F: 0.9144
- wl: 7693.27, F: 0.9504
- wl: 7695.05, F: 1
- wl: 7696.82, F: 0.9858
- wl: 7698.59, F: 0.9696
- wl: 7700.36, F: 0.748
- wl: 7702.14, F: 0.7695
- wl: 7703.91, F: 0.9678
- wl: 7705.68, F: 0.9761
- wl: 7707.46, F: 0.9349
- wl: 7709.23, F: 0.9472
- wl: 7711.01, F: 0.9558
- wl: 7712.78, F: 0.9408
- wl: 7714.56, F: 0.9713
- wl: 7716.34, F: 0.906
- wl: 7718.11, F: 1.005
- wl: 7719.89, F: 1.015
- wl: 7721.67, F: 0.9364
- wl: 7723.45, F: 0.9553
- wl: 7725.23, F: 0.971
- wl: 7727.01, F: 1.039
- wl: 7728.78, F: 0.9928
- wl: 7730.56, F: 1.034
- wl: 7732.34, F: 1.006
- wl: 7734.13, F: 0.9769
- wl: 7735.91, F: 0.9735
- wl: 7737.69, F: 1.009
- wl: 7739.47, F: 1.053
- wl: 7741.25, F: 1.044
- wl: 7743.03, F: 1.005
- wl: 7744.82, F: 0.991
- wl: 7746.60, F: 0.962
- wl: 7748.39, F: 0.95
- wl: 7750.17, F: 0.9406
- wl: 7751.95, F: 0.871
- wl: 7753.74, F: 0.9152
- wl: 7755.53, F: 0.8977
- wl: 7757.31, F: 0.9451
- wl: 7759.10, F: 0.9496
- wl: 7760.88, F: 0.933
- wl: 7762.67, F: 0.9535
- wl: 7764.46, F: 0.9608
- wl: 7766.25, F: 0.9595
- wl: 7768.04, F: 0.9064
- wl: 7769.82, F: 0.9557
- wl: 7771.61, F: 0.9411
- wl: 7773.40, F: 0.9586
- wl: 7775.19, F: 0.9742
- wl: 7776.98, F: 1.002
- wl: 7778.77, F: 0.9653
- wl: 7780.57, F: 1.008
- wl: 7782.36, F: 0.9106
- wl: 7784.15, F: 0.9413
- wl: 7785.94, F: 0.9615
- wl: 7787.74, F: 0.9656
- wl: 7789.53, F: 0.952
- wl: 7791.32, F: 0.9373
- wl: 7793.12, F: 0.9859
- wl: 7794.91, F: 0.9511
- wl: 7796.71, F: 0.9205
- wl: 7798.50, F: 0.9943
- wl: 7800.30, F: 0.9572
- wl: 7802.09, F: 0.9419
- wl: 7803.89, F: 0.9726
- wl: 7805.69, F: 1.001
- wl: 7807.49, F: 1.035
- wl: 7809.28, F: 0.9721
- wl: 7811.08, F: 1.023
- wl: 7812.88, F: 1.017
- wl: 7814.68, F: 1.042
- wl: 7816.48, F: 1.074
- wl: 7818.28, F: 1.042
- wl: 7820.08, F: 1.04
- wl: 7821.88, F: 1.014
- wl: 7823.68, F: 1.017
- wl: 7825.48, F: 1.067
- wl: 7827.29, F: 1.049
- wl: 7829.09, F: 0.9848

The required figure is 5.5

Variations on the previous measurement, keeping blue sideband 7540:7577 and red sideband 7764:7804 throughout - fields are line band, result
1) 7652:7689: 4.0 angstrom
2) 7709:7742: 0.9 angstrom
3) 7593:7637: 1.4 angstrom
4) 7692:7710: 2.0 angstrom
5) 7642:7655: 0.5 angstrom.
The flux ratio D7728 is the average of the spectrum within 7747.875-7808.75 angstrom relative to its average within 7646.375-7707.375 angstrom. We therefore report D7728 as 1.00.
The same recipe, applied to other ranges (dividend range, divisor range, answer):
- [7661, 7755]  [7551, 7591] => 0.81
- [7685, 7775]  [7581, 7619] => 0.86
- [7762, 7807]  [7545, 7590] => 0.81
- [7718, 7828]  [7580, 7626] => 0.87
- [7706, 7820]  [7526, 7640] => 0.86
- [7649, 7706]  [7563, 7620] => 0.83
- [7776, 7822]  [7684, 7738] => 1.03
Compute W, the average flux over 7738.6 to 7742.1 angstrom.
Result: 1.05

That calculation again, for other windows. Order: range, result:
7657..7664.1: 1.05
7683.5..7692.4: 0.953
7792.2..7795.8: 0.968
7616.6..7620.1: 1.12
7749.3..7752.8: 0.907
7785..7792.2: 0.954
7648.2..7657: 1.04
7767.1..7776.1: 0.948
